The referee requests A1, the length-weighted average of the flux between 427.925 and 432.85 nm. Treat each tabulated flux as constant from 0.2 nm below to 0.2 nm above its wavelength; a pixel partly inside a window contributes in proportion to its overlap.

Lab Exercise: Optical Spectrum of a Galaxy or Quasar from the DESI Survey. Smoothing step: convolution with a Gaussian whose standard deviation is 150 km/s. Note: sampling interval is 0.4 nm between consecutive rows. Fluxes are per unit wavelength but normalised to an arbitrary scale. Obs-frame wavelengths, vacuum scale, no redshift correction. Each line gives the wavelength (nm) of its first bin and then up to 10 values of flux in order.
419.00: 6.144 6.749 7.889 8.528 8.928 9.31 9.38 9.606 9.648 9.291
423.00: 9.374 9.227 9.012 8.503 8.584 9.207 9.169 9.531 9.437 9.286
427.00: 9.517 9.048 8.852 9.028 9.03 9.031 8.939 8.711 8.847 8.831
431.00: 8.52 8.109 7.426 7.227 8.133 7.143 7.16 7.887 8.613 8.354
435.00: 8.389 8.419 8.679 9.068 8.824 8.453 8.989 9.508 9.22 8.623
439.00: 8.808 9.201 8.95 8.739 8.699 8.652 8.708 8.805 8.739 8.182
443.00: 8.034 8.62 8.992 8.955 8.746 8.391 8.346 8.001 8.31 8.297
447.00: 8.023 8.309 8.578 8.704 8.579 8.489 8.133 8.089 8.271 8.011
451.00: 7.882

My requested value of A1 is 8.48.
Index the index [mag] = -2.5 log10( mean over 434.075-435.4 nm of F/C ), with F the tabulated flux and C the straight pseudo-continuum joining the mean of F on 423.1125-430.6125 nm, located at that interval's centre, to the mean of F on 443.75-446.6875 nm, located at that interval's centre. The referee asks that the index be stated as 0.05 mag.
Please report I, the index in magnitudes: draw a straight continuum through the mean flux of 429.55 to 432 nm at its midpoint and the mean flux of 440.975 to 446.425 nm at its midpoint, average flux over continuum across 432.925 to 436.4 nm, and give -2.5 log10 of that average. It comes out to 0.029 mag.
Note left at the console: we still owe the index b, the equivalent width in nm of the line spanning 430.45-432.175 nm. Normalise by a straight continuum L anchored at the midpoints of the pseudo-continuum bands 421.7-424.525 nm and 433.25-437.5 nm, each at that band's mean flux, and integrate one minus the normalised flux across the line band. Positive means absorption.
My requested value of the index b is 0.12 nm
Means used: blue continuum 9.2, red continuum 8.44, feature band 8.1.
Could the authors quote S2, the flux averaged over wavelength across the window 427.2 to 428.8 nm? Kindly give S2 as 8.99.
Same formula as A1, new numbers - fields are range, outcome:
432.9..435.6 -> 8.03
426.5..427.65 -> 9.26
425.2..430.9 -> 9.08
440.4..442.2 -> 8.72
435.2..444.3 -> 8.77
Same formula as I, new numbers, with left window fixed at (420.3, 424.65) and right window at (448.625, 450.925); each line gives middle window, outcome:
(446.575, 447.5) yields 0.02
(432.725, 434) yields 0.18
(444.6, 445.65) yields -0.01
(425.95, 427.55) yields -0.04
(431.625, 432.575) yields 0.18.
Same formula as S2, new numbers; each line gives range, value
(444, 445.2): 8.7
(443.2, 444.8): 8.83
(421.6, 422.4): 9.63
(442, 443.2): 8.32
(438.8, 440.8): 8.88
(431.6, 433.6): 7.42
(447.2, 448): 8.44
